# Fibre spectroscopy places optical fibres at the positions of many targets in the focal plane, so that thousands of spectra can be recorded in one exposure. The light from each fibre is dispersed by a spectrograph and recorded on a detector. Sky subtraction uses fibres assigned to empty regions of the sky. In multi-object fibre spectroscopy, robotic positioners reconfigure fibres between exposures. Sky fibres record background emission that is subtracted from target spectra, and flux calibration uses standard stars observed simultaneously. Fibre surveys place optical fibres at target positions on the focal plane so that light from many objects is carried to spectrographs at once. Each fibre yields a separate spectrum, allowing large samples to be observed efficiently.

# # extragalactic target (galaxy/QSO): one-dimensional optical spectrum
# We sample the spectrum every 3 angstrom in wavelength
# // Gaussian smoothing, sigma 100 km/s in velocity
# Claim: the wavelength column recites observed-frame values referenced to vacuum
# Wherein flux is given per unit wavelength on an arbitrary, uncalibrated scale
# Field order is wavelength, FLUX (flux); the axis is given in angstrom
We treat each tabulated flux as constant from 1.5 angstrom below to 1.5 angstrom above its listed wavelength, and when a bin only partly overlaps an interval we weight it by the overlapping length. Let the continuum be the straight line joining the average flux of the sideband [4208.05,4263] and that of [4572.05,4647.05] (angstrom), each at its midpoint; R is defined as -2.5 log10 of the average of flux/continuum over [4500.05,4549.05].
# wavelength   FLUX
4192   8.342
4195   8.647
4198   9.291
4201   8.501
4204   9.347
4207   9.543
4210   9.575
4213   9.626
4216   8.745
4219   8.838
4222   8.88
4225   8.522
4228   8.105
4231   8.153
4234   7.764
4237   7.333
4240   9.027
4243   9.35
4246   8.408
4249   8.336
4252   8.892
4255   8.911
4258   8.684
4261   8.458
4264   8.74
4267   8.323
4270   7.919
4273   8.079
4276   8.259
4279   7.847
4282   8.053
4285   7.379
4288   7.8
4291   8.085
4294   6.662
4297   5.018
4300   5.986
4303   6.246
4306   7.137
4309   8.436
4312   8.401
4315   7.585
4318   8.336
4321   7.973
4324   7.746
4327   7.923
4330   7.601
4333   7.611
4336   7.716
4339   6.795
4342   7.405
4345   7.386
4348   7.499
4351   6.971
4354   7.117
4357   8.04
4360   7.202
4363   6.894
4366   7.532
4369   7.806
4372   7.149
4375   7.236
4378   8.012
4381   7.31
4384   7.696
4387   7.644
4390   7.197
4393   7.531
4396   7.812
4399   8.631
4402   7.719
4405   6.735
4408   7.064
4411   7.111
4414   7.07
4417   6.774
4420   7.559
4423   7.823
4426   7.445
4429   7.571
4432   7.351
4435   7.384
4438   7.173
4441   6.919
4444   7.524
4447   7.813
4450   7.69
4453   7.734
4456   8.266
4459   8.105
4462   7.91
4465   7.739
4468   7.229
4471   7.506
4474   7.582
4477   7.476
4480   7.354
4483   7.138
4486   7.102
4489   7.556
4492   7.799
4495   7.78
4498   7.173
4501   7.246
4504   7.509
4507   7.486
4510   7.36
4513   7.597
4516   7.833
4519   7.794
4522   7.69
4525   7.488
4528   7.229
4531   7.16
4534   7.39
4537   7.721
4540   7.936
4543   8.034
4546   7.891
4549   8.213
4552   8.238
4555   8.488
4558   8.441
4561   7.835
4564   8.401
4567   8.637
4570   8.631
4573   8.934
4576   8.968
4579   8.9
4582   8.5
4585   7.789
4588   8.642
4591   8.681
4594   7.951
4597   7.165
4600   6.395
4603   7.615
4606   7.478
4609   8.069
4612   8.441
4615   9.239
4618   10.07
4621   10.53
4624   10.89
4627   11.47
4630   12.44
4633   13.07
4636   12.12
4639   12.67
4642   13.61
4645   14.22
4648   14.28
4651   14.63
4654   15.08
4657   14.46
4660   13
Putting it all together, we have 0.24 mag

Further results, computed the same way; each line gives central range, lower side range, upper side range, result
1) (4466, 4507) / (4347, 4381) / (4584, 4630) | 0.10 mag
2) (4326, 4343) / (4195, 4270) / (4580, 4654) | 0.21 mag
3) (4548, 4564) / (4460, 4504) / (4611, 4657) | 0.19 mag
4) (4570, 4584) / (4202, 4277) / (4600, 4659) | 0.26 mag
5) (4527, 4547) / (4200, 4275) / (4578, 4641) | 0.22 mag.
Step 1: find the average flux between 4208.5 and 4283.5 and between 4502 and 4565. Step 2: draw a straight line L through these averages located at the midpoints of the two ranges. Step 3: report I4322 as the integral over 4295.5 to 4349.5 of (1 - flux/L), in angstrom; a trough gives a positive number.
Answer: 6.10 angstrom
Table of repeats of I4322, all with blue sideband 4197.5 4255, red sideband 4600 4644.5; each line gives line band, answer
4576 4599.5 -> 4.9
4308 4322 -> 1.5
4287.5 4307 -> 5.2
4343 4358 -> 3.1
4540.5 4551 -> 2.2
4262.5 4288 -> 2.6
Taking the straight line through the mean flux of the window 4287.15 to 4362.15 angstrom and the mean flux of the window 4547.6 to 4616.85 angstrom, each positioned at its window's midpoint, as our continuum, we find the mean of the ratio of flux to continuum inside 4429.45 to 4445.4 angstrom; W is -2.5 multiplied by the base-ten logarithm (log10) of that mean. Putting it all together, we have 0.07 mag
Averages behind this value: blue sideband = 7.38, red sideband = 8.25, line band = 7.29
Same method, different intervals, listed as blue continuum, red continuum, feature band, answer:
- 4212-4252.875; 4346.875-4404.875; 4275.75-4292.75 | 0.04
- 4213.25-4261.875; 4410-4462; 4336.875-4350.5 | 0.10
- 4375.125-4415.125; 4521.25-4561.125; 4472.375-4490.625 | 0.05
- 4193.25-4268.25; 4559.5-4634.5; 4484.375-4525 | 0.18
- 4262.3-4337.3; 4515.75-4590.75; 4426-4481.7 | 0.05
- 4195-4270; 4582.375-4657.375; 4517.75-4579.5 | 0.26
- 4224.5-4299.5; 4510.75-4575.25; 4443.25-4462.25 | 0.02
